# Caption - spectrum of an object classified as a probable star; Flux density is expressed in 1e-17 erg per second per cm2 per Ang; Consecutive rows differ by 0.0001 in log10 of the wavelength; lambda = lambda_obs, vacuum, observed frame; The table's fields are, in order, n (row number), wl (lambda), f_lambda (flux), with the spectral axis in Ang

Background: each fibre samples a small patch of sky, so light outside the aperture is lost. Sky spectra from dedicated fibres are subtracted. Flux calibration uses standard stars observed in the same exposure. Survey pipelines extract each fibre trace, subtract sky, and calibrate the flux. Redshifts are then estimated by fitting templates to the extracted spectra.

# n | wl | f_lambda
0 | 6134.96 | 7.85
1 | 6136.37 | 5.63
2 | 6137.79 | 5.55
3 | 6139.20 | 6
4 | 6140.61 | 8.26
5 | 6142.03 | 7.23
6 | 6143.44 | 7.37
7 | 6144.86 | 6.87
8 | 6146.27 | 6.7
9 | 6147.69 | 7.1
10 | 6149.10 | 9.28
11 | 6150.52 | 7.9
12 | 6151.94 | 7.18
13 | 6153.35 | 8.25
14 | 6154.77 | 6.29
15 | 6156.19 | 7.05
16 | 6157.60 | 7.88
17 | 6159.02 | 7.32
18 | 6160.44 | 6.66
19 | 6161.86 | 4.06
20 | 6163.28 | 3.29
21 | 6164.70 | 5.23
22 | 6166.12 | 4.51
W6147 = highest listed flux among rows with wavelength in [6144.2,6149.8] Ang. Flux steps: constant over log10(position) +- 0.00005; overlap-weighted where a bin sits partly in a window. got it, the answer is 9.28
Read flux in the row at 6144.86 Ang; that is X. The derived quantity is 6.87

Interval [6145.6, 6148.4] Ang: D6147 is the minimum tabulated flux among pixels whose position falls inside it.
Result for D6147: 6.7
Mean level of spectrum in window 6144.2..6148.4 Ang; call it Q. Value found 6.9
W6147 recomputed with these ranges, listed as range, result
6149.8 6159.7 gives 8.25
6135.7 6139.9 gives 6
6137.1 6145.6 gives 8.26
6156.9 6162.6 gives 7.88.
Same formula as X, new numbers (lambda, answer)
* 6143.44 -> 7.37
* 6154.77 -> 6.29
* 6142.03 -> 7.23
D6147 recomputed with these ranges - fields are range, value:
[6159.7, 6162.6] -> 4.06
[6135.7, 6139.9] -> 5.55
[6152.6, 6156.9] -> 6.29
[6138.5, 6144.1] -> 6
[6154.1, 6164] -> 3.29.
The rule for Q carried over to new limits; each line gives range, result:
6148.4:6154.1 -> 8.13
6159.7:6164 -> 4.68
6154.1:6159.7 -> 7.14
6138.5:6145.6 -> 7.15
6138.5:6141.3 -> 7.14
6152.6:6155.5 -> 7.27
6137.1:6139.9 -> 5.78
